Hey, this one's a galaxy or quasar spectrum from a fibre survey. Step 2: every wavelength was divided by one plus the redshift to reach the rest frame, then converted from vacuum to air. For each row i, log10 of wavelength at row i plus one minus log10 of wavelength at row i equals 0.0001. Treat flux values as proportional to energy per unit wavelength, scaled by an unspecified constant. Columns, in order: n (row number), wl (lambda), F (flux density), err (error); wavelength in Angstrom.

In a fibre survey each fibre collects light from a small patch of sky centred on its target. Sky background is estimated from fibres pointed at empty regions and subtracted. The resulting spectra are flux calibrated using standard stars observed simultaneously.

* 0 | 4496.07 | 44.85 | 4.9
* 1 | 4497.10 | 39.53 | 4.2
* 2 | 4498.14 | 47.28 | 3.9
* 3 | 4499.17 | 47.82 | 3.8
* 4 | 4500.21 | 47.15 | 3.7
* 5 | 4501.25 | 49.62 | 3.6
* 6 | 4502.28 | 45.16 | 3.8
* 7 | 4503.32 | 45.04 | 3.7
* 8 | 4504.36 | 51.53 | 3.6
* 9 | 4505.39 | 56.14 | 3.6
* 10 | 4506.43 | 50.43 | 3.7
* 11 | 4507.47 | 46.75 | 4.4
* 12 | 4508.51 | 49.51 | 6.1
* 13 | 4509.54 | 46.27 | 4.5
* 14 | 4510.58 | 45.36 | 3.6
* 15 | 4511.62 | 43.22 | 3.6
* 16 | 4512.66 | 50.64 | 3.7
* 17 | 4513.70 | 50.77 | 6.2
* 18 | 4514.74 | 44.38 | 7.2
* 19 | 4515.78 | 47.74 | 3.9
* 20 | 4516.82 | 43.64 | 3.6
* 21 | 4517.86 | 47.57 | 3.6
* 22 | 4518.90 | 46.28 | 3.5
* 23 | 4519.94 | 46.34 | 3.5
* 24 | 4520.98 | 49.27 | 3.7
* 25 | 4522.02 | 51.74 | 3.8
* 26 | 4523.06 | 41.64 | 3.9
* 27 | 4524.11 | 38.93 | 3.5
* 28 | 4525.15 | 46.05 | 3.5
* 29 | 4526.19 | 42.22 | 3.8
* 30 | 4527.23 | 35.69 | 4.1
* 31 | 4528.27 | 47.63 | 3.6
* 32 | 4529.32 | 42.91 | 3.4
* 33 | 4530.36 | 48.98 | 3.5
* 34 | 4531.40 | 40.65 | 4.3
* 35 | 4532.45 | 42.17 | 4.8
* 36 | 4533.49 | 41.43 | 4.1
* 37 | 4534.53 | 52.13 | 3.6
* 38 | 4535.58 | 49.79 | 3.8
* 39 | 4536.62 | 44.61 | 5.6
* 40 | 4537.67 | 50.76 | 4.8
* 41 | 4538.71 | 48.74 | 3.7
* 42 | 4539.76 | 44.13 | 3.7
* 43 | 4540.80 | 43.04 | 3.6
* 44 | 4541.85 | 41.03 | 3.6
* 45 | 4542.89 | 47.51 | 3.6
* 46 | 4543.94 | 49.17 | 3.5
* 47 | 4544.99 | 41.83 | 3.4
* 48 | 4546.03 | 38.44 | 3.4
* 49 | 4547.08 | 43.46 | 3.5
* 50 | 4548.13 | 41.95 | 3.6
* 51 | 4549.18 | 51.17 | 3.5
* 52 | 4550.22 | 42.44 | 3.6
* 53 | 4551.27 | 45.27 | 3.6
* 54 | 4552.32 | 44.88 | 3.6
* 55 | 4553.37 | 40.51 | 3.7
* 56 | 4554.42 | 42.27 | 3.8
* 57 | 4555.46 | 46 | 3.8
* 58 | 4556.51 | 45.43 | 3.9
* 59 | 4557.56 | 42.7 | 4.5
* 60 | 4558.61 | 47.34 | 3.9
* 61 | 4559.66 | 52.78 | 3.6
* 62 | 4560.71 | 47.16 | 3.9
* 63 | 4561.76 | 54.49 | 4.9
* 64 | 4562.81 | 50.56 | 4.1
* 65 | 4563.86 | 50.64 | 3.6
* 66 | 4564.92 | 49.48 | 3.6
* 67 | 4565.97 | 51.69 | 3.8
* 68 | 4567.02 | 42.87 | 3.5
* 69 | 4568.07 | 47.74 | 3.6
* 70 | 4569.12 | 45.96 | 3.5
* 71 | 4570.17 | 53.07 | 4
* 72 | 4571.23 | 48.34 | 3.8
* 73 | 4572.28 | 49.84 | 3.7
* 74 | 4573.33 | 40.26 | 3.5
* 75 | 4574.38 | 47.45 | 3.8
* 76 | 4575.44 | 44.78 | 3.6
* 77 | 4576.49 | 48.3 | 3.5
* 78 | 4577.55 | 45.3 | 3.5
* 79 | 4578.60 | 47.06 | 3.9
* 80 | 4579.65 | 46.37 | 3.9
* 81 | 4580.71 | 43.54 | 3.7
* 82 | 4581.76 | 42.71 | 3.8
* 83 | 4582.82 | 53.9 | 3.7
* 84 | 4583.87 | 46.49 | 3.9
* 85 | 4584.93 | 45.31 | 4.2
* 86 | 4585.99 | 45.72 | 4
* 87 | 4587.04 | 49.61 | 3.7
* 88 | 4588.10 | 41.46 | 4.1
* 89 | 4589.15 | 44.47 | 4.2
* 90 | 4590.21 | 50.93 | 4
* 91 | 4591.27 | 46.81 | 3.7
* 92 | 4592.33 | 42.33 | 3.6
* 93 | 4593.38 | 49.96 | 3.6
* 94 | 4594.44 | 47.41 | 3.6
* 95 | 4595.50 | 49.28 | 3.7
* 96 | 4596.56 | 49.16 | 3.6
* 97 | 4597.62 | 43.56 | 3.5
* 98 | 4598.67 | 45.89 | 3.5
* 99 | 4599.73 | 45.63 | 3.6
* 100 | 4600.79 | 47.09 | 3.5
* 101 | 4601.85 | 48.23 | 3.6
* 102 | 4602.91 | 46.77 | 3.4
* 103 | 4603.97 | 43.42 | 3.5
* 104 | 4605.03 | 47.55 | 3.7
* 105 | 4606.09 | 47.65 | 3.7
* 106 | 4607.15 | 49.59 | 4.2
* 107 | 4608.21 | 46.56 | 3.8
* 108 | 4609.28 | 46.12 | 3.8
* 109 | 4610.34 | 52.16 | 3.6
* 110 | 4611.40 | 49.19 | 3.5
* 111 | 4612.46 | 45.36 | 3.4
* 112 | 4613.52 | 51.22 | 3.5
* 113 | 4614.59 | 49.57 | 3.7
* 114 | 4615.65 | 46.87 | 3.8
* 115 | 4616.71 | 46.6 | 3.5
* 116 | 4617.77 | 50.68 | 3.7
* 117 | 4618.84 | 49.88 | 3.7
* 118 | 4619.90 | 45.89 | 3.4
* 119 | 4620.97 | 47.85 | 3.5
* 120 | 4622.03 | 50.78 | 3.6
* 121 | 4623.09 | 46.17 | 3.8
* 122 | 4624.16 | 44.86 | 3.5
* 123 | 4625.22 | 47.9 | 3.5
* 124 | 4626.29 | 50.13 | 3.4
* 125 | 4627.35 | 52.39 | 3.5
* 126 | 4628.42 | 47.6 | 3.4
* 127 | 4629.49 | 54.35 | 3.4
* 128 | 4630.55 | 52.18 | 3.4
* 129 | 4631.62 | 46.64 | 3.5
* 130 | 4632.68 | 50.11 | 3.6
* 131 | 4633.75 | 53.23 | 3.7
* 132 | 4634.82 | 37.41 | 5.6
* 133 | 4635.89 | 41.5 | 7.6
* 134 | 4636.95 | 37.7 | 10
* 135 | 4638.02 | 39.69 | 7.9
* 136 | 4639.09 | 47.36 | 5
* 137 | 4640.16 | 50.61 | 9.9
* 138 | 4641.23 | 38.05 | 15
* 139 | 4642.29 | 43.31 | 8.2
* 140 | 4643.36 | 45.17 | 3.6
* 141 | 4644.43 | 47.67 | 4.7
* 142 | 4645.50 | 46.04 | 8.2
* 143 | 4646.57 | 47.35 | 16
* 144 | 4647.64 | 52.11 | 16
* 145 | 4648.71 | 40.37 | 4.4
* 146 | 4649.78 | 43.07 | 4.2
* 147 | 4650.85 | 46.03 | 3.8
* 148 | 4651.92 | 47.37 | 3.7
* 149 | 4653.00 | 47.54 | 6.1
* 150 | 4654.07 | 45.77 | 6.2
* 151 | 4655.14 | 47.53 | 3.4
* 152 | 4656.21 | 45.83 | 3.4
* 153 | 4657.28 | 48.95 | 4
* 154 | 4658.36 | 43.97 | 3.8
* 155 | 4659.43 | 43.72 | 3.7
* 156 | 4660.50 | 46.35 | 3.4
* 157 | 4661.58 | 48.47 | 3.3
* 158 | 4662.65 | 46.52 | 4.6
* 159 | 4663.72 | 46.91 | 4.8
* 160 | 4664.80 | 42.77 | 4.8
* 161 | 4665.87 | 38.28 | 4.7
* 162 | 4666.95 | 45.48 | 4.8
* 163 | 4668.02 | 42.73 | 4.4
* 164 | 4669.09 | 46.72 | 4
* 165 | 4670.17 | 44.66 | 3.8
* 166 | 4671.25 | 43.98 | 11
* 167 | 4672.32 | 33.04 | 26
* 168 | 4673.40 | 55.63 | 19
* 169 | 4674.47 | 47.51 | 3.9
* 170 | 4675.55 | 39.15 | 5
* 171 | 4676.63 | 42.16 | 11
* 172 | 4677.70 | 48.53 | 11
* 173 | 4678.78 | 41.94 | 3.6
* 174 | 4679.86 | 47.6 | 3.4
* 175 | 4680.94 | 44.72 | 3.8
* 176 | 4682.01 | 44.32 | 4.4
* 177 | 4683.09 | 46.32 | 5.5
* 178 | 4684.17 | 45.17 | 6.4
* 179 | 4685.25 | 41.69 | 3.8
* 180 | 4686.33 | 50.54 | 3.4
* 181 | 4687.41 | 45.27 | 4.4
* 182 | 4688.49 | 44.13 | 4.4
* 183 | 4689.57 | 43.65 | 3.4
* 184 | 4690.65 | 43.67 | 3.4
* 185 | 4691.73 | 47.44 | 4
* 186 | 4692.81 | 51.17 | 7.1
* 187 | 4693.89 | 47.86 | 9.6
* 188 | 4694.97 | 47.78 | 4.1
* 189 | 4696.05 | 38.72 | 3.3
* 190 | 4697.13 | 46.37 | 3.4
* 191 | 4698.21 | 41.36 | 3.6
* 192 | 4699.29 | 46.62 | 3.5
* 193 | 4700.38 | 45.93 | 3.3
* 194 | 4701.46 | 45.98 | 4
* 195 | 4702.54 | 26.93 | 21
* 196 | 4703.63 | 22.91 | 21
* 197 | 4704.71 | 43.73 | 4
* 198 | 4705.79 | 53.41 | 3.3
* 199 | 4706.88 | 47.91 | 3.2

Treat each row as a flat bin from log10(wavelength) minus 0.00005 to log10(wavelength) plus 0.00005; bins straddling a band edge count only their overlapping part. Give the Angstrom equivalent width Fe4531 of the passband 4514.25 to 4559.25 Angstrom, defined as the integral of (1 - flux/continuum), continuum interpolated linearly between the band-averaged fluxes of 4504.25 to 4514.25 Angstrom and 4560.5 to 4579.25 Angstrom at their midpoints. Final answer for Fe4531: 3.4 Angstrom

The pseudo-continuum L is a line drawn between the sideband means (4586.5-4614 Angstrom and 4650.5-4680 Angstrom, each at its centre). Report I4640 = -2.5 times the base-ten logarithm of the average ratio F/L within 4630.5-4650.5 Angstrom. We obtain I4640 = 0.020 mag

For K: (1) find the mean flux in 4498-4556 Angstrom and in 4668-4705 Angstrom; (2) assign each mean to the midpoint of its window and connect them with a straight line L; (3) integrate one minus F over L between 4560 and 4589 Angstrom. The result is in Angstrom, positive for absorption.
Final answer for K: -1.4 Angstrom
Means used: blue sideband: 45.8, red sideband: 43.9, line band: 47.4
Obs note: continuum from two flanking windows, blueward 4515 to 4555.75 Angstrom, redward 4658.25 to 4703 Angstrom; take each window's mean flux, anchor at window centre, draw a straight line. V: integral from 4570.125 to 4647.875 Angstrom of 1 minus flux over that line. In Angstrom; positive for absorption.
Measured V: -3.97 Angstrom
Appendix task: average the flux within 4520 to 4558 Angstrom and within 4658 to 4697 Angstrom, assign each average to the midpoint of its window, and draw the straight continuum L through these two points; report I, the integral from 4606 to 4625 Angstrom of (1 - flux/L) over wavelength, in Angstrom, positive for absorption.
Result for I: -1.4 Angstrom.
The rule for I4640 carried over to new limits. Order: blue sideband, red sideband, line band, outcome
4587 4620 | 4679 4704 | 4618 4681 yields -0.01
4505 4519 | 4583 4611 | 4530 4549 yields 0.06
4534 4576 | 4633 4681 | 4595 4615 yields -0.04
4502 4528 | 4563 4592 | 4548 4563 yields 0.01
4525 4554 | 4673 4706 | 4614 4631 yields -0.11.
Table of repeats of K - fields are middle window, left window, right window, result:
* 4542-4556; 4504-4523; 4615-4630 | 1.2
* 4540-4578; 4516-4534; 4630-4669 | -1.4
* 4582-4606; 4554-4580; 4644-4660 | 0.2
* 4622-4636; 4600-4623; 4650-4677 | -0.4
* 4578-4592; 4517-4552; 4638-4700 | -0.4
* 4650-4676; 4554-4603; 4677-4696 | 0.5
